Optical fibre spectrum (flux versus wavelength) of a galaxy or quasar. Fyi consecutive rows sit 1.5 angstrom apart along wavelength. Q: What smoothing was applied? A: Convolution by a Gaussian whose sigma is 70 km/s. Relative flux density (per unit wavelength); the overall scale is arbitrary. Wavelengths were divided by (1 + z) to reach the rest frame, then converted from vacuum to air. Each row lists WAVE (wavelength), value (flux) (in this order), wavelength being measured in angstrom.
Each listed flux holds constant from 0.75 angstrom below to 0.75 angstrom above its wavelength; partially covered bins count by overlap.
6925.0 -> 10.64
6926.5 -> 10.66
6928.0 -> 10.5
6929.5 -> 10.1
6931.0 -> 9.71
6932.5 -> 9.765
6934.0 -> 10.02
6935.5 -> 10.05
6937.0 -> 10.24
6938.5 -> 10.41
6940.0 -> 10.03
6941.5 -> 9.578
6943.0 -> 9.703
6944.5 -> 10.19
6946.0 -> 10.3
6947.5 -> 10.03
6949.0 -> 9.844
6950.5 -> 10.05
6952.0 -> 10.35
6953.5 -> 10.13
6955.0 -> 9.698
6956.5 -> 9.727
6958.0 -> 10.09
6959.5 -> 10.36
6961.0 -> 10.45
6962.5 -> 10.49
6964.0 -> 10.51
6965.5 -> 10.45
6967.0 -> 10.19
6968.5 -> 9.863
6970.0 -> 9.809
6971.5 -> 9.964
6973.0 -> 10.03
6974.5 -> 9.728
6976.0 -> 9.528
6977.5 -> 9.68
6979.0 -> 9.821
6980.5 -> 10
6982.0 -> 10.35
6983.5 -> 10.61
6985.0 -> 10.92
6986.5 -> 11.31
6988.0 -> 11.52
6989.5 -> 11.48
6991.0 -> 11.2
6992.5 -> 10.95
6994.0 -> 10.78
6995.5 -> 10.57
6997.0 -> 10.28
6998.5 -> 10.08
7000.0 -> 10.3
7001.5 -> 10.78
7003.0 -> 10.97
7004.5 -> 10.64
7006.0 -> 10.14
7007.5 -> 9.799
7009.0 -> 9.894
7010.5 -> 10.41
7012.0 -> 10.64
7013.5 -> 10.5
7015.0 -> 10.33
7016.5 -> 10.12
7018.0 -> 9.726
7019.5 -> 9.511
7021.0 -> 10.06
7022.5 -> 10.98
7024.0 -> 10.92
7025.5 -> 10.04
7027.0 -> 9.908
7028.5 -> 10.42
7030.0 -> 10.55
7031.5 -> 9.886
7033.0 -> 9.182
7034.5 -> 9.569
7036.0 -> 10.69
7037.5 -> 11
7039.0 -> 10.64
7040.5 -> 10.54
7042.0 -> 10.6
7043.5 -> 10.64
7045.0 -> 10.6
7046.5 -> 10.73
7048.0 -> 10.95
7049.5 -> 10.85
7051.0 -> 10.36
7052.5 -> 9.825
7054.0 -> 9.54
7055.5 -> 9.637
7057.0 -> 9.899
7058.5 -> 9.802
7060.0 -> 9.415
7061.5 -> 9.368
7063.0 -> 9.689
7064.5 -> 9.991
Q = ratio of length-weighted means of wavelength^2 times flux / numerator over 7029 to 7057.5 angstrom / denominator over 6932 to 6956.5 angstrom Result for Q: 1.06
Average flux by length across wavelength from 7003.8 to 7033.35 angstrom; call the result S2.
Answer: 10.2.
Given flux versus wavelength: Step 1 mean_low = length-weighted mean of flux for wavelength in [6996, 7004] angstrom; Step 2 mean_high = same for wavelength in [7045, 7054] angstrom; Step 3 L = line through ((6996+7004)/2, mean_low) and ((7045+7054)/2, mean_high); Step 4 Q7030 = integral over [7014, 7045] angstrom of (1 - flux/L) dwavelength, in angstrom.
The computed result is 0.6 angstrom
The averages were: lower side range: 10.5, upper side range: 10.5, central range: 10.3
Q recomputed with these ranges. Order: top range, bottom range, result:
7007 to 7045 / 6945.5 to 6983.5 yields 1.04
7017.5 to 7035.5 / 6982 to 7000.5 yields 0.94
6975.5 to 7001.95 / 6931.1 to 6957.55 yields 1.07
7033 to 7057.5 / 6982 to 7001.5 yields 0.97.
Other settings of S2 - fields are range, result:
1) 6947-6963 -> 10.1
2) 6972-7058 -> 10.4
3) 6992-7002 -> 10.5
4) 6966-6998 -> 10.4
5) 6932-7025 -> 10.3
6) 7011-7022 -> 10.2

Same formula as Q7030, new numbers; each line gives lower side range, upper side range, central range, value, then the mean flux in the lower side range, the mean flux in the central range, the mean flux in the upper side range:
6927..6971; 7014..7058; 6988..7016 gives -1.0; 10.1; 10.6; 10.3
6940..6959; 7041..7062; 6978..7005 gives -1.7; 9.98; 10.7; 10.2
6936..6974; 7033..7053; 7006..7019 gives 0.2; 10.1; 10.2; 10.5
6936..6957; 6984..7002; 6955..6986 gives 0.9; 10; 10.1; 10.8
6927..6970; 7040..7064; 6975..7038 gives -1.6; 10.1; 10.4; 10.1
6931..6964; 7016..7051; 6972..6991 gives -0.5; 10.1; 10.4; 10.4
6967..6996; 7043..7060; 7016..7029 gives 0.1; 10.4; 10.2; 10.2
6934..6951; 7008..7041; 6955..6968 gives -0.2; 10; 10.2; 10.2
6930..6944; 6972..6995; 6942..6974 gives 0.3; 9.95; 10.1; 10.5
